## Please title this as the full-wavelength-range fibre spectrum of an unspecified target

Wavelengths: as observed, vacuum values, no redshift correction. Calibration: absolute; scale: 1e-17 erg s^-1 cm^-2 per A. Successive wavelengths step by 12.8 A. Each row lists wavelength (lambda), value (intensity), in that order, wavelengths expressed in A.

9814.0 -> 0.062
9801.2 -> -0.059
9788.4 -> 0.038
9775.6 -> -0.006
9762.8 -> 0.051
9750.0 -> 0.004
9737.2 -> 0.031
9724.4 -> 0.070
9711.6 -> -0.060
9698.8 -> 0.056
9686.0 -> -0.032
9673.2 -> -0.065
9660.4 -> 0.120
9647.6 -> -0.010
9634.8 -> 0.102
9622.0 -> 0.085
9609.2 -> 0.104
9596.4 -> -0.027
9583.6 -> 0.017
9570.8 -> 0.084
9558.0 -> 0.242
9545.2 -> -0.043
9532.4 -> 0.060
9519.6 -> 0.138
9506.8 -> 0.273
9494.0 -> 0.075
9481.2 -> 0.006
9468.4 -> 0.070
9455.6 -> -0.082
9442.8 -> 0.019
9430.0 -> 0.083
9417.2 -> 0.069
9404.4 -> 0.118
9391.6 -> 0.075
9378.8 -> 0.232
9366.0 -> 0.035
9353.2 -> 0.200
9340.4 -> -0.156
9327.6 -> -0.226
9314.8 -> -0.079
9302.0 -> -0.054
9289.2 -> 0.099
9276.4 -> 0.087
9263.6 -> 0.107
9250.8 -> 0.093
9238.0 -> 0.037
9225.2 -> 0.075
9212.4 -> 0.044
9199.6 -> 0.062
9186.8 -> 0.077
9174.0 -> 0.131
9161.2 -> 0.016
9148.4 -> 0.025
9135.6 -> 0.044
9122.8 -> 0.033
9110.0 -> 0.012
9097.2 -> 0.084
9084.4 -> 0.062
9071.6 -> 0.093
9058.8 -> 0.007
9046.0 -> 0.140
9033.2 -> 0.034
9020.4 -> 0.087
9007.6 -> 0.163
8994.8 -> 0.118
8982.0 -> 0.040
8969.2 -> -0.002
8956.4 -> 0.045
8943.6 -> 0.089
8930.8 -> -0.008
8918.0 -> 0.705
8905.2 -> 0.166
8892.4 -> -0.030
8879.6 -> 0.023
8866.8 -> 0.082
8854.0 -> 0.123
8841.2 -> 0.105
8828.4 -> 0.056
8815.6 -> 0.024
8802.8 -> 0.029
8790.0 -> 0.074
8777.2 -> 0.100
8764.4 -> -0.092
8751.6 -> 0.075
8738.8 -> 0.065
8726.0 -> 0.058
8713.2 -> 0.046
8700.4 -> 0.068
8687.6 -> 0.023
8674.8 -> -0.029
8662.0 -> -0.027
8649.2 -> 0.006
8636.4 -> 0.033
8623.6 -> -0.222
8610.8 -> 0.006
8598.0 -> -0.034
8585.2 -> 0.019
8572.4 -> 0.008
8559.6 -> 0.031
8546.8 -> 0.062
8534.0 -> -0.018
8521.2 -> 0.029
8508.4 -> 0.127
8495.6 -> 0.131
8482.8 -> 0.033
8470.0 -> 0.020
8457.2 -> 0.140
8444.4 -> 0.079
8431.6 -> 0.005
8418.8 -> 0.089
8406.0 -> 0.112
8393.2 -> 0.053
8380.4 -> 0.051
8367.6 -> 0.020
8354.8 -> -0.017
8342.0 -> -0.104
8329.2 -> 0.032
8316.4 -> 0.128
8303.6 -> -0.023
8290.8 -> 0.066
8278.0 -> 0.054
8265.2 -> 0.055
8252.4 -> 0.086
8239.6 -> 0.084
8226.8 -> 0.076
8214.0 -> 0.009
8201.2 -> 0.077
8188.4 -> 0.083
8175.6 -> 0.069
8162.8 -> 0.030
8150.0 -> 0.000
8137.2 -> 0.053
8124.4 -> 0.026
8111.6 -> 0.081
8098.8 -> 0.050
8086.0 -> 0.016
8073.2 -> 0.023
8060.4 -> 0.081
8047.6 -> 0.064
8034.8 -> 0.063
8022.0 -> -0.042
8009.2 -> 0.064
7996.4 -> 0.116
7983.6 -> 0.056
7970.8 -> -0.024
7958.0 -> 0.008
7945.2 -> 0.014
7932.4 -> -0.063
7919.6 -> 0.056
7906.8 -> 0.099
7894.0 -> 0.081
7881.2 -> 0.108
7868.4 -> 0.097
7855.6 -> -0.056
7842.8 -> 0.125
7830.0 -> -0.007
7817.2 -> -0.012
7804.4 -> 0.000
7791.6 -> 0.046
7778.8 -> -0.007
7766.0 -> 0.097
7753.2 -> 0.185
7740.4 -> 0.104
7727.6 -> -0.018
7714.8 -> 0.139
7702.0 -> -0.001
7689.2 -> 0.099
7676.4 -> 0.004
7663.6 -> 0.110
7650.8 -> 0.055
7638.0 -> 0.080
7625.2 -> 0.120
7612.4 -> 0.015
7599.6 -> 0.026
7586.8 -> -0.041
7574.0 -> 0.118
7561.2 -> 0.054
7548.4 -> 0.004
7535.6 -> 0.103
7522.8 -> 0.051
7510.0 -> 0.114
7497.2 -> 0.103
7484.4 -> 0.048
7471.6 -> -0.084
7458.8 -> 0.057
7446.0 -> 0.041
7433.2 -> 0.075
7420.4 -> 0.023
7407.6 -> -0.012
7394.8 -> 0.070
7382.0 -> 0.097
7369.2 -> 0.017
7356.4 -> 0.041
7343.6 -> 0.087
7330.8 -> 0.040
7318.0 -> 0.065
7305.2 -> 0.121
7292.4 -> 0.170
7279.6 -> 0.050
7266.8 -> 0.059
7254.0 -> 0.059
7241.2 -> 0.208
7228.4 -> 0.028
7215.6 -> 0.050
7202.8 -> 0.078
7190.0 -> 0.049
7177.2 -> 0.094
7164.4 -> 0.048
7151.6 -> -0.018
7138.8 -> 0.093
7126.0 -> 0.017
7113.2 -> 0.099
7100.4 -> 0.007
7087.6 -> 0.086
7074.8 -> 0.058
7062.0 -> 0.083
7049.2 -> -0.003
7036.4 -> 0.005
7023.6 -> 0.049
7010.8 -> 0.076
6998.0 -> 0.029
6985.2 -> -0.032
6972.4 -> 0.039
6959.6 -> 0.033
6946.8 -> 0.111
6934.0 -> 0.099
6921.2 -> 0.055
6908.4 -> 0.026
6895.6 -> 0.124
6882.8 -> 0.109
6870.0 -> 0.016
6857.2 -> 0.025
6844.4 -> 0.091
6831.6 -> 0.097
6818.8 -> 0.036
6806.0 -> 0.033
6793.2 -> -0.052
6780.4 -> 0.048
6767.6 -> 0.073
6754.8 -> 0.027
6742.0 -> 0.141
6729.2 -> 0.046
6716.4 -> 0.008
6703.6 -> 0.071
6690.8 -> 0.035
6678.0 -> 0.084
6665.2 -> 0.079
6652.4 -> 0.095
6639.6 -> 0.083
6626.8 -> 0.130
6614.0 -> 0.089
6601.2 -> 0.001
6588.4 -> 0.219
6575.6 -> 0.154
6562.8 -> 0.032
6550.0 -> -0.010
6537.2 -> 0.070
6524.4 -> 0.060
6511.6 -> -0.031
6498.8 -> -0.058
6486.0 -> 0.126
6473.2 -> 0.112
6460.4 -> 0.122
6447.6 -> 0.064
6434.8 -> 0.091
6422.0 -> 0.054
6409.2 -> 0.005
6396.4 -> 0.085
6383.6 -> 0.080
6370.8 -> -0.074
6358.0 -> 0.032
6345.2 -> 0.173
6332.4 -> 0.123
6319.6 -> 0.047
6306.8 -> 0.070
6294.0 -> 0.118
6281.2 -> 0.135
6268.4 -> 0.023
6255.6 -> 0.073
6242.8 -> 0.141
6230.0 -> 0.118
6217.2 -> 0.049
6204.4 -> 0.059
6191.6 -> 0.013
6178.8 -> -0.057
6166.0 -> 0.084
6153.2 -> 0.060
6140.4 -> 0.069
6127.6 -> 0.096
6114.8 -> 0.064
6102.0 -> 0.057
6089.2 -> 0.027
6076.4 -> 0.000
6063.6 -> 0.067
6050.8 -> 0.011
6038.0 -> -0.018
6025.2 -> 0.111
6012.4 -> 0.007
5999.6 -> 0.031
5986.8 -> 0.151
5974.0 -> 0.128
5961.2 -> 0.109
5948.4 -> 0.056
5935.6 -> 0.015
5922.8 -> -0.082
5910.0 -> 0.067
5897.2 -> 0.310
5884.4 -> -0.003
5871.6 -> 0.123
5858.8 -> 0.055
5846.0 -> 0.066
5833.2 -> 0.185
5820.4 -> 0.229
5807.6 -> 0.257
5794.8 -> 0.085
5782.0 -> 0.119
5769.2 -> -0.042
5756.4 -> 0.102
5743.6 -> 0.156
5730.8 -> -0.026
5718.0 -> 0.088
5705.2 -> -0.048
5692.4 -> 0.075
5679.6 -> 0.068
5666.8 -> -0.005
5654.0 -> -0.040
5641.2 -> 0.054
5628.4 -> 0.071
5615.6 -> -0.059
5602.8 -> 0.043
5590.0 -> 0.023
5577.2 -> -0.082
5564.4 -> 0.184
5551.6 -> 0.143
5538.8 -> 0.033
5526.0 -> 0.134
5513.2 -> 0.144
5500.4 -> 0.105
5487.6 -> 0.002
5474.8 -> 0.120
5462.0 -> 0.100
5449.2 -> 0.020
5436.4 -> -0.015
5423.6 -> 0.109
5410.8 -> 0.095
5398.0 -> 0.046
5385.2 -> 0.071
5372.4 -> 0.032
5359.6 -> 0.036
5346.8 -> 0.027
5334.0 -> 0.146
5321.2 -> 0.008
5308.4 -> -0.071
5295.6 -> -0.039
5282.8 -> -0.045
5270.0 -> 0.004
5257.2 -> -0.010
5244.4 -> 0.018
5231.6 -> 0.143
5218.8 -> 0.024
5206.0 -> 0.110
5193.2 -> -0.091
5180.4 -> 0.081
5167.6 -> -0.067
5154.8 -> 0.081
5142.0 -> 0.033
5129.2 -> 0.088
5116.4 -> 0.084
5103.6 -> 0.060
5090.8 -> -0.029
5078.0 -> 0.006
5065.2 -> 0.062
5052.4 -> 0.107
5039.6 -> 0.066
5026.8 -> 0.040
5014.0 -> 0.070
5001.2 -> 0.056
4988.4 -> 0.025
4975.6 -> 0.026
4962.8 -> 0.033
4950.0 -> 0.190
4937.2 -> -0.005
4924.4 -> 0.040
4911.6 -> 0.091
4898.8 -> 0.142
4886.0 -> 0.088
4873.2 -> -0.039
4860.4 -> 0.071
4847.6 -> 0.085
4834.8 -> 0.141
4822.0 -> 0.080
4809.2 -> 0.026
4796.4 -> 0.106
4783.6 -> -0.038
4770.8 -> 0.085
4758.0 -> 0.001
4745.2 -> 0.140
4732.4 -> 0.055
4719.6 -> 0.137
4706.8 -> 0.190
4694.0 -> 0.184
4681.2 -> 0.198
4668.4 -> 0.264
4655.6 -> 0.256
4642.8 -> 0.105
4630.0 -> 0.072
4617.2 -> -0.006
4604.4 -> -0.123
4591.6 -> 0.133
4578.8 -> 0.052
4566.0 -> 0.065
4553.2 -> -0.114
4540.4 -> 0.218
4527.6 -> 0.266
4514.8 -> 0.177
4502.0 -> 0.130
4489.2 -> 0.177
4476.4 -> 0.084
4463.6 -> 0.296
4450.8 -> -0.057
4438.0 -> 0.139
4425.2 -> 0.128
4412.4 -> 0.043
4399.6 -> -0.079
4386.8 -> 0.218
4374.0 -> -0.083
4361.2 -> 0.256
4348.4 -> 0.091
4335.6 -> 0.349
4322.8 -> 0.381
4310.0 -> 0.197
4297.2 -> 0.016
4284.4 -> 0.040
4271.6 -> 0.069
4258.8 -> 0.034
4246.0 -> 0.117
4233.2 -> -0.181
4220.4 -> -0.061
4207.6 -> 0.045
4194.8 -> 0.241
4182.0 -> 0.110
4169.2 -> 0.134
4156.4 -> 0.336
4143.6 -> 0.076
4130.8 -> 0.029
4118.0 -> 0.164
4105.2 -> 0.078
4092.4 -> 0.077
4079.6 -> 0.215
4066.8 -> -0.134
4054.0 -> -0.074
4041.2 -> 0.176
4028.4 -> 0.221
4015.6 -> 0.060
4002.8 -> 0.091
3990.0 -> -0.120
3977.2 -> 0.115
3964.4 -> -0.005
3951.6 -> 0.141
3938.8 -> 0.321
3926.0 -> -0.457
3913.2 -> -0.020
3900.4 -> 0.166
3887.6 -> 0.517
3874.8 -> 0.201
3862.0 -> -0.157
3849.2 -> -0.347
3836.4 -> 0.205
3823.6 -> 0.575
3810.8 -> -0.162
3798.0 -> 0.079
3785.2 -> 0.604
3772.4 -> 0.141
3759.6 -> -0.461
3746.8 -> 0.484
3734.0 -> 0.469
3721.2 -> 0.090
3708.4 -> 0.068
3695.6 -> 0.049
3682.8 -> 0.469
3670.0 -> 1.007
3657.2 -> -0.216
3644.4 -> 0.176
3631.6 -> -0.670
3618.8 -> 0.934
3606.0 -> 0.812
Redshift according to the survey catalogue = 1.39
